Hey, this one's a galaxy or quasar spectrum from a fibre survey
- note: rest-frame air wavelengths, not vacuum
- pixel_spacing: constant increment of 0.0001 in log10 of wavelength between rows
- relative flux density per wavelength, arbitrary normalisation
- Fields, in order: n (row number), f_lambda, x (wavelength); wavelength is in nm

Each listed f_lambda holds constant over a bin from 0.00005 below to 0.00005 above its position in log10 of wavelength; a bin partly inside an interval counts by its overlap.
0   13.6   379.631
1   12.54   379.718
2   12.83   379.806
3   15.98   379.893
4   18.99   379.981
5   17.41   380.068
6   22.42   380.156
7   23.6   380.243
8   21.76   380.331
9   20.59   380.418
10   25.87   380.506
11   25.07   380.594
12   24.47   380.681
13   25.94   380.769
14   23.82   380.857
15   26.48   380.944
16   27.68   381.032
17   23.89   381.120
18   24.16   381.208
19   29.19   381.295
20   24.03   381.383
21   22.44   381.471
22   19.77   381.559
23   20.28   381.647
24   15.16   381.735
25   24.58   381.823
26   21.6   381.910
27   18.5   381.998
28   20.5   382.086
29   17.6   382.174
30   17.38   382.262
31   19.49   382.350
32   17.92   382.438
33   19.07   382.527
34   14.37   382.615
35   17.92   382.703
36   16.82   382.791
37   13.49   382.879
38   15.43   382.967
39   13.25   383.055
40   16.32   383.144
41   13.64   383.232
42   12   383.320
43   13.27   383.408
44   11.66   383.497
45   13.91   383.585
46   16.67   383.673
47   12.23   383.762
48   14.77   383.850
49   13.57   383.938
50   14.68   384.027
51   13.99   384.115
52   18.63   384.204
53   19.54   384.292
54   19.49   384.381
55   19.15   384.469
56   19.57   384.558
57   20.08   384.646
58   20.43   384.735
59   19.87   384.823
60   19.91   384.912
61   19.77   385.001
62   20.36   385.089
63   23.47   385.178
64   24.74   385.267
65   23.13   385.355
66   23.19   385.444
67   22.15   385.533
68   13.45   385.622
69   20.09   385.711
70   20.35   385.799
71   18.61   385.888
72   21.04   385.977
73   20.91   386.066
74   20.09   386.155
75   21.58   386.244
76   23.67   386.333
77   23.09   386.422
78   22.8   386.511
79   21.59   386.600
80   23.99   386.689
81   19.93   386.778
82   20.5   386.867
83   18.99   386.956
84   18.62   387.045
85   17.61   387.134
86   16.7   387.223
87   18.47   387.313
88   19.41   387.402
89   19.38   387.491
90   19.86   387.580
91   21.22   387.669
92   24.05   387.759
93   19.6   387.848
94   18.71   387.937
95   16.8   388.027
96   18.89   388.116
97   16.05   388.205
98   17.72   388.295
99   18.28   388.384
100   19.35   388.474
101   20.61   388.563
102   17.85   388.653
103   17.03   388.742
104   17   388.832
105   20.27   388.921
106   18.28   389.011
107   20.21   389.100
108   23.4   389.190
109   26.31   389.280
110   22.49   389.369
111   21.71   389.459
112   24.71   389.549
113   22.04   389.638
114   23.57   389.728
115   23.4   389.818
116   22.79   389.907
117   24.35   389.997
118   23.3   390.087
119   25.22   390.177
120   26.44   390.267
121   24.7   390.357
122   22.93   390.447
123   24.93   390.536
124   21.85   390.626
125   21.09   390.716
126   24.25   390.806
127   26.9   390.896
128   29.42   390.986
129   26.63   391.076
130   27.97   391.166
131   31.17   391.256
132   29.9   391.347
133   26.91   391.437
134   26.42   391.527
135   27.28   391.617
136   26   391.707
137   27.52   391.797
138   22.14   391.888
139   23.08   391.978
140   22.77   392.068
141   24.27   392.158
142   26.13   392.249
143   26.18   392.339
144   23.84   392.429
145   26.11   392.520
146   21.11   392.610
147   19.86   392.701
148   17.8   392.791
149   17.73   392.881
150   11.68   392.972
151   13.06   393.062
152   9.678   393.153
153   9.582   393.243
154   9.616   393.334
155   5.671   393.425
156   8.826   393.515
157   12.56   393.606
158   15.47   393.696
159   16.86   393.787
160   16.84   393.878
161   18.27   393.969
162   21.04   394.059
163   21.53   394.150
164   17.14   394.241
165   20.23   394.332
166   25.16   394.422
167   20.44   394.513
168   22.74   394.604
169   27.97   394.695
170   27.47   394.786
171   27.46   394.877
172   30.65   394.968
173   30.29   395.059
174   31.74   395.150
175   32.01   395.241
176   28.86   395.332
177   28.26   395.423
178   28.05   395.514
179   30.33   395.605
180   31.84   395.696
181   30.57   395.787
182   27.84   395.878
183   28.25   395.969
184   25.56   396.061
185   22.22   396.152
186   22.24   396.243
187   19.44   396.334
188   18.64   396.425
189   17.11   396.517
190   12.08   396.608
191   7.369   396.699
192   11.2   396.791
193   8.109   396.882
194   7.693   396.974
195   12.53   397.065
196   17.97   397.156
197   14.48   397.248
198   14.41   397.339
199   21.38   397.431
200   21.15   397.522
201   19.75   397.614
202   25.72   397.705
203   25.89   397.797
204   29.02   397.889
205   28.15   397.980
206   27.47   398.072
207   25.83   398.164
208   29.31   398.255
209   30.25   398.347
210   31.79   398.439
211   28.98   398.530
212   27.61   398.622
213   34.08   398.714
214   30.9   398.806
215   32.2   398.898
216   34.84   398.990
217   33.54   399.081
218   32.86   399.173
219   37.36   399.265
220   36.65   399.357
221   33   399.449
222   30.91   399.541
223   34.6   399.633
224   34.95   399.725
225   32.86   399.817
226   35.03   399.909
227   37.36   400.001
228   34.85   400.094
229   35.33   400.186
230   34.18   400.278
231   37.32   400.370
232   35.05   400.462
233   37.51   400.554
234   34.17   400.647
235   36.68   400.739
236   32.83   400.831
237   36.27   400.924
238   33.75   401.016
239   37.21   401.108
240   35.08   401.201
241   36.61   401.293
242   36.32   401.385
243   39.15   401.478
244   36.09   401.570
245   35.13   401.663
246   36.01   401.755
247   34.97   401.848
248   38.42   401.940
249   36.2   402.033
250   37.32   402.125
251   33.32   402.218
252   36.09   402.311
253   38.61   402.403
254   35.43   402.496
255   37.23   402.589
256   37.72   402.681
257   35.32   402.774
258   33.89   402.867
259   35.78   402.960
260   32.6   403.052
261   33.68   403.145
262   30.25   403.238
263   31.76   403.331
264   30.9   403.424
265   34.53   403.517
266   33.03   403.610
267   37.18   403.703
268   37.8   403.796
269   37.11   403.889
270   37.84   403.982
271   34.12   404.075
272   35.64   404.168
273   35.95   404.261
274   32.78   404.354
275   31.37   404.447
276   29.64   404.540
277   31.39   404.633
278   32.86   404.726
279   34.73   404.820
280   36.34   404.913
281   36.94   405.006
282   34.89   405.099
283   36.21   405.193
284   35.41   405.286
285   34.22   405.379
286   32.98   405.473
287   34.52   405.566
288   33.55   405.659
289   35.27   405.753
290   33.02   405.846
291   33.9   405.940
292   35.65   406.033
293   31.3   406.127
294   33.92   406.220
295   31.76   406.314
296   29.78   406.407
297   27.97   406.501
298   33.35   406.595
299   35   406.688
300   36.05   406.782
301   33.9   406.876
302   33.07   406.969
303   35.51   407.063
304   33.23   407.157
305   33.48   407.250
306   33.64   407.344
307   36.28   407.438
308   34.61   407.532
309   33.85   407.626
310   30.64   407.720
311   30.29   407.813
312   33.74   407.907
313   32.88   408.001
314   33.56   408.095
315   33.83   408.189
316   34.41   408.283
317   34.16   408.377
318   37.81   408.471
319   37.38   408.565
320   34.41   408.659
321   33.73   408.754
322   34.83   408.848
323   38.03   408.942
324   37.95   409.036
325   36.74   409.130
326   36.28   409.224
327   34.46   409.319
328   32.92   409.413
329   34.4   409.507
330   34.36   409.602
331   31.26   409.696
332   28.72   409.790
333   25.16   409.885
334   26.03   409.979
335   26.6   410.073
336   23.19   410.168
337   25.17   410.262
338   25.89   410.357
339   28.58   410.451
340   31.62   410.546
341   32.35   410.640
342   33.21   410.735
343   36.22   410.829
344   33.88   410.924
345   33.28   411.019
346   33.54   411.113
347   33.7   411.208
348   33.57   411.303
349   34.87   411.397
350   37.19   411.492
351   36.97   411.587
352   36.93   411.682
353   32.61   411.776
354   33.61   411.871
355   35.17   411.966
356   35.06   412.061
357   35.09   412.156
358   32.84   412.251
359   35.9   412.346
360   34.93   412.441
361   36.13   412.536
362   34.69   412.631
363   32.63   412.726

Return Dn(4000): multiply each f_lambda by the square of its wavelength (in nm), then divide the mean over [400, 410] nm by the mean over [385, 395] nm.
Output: 1.75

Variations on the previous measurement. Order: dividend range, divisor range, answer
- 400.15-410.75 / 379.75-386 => 1.97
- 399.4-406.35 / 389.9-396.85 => 1.63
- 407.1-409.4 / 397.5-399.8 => 1.19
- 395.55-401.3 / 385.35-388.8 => 1.49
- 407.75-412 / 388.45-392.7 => 1.52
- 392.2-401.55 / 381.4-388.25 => 1.46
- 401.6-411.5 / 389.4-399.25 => 1.55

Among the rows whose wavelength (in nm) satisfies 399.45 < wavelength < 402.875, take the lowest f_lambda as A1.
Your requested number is 30.91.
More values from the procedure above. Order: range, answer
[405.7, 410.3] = 23.19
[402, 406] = 29.64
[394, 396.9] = 7.369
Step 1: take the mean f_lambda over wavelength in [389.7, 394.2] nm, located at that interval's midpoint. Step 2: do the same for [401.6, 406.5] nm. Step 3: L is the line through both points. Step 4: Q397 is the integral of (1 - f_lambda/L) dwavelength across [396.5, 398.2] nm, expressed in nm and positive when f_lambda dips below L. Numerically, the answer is 0.570 nm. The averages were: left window 21.5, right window 34.5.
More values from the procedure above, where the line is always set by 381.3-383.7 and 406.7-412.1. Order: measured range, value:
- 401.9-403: -0.27 nm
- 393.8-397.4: 0.46 nm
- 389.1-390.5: -0.13 nm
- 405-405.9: -0.11 nm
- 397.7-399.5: -0.26 nm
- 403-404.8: -0.22 nm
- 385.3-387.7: -0.07 nm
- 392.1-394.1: 0.57 nm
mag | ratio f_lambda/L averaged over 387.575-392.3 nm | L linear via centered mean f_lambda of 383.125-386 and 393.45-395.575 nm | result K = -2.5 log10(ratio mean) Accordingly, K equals -0.11 mag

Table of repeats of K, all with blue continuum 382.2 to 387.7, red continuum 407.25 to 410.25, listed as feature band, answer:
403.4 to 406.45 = -0.118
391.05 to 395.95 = 0.043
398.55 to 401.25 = -0.238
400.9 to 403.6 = -0.213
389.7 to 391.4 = -0.156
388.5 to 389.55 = 0.019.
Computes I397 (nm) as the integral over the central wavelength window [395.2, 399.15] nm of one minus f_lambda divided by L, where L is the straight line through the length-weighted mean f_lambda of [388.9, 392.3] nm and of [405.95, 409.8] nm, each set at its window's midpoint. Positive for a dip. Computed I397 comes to 0.569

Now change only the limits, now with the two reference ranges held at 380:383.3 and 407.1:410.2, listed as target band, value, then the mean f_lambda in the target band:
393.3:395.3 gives 0.414 nm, 21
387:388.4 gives 0.270 nm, 18.8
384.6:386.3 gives 0.120 nm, 20.7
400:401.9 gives -0.400 nm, 35.8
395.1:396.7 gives 0.122 nm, 25.1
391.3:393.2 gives 0.231 nm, 22.3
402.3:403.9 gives -0.225 nm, 34.9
